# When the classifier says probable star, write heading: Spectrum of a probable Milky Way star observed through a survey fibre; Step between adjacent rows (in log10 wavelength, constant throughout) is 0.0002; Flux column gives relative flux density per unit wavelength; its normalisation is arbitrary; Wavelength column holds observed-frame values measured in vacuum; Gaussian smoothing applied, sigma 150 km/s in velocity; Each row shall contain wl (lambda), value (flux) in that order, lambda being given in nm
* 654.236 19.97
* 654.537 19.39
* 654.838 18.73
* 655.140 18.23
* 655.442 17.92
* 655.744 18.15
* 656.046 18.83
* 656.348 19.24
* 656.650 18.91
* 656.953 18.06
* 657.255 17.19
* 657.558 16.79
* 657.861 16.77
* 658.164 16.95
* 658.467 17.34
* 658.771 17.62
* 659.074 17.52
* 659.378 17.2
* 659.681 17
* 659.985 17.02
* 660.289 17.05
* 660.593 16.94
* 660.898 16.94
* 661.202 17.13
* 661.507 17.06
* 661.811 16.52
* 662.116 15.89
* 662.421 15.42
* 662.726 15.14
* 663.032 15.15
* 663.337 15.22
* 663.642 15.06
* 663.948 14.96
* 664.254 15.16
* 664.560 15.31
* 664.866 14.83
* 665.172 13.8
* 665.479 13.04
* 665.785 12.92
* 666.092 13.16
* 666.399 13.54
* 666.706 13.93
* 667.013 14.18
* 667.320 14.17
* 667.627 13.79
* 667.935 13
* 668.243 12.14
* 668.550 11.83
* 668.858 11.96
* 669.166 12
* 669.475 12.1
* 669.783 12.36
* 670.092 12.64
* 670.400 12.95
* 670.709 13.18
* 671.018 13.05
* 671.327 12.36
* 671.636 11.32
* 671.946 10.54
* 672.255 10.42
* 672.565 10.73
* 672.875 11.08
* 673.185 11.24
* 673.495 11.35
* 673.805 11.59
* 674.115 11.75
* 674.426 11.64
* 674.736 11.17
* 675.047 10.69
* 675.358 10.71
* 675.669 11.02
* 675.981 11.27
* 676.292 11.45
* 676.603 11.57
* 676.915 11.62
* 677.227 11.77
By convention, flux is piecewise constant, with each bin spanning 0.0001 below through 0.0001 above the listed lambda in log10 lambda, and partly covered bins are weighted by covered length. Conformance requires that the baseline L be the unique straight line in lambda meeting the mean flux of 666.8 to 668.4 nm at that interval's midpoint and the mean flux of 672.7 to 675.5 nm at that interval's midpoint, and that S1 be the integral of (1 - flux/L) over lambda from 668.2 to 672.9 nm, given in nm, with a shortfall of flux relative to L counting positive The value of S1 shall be 0.20 nm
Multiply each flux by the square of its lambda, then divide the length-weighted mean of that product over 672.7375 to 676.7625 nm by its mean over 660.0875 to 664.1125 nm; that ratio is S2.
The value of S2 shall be 0.7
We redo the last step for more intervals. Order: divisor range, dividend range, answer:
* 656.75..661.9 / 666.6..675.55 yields 0.73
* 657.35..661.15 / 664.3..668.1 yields 0.83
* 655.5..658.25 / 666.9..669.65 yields 0.74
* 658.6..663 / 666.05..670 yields 0.79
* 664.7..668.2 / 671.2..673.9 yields 0.83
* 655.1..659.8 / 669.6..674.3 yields 0.69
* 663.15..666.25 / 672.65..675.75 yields 0.80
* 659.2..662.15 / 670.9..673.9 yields 0.69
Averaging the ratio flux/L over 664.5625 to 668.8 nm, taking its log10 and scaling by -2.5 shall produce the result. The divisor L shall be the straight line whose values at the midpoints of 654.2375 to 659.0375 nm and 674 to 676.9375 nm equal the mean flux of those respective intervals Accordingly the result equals 0.08 mag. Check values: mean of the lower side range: 18.1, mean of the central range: 13.4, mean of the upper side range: 11.3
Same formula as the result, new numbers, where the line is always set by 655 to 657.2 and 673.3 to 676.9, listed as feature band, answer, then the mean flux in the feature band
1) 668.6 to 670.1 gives 0.11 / 12.1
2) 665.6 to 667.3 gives 0.07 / 13.6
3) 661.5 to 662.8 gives 0.01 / 15.9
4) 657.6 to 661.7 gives 0.00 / 17.1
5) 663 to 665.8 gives 0.05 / 14.6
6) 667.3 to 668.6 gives 0.08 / 13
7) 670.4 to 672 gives 0.04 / 12.3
